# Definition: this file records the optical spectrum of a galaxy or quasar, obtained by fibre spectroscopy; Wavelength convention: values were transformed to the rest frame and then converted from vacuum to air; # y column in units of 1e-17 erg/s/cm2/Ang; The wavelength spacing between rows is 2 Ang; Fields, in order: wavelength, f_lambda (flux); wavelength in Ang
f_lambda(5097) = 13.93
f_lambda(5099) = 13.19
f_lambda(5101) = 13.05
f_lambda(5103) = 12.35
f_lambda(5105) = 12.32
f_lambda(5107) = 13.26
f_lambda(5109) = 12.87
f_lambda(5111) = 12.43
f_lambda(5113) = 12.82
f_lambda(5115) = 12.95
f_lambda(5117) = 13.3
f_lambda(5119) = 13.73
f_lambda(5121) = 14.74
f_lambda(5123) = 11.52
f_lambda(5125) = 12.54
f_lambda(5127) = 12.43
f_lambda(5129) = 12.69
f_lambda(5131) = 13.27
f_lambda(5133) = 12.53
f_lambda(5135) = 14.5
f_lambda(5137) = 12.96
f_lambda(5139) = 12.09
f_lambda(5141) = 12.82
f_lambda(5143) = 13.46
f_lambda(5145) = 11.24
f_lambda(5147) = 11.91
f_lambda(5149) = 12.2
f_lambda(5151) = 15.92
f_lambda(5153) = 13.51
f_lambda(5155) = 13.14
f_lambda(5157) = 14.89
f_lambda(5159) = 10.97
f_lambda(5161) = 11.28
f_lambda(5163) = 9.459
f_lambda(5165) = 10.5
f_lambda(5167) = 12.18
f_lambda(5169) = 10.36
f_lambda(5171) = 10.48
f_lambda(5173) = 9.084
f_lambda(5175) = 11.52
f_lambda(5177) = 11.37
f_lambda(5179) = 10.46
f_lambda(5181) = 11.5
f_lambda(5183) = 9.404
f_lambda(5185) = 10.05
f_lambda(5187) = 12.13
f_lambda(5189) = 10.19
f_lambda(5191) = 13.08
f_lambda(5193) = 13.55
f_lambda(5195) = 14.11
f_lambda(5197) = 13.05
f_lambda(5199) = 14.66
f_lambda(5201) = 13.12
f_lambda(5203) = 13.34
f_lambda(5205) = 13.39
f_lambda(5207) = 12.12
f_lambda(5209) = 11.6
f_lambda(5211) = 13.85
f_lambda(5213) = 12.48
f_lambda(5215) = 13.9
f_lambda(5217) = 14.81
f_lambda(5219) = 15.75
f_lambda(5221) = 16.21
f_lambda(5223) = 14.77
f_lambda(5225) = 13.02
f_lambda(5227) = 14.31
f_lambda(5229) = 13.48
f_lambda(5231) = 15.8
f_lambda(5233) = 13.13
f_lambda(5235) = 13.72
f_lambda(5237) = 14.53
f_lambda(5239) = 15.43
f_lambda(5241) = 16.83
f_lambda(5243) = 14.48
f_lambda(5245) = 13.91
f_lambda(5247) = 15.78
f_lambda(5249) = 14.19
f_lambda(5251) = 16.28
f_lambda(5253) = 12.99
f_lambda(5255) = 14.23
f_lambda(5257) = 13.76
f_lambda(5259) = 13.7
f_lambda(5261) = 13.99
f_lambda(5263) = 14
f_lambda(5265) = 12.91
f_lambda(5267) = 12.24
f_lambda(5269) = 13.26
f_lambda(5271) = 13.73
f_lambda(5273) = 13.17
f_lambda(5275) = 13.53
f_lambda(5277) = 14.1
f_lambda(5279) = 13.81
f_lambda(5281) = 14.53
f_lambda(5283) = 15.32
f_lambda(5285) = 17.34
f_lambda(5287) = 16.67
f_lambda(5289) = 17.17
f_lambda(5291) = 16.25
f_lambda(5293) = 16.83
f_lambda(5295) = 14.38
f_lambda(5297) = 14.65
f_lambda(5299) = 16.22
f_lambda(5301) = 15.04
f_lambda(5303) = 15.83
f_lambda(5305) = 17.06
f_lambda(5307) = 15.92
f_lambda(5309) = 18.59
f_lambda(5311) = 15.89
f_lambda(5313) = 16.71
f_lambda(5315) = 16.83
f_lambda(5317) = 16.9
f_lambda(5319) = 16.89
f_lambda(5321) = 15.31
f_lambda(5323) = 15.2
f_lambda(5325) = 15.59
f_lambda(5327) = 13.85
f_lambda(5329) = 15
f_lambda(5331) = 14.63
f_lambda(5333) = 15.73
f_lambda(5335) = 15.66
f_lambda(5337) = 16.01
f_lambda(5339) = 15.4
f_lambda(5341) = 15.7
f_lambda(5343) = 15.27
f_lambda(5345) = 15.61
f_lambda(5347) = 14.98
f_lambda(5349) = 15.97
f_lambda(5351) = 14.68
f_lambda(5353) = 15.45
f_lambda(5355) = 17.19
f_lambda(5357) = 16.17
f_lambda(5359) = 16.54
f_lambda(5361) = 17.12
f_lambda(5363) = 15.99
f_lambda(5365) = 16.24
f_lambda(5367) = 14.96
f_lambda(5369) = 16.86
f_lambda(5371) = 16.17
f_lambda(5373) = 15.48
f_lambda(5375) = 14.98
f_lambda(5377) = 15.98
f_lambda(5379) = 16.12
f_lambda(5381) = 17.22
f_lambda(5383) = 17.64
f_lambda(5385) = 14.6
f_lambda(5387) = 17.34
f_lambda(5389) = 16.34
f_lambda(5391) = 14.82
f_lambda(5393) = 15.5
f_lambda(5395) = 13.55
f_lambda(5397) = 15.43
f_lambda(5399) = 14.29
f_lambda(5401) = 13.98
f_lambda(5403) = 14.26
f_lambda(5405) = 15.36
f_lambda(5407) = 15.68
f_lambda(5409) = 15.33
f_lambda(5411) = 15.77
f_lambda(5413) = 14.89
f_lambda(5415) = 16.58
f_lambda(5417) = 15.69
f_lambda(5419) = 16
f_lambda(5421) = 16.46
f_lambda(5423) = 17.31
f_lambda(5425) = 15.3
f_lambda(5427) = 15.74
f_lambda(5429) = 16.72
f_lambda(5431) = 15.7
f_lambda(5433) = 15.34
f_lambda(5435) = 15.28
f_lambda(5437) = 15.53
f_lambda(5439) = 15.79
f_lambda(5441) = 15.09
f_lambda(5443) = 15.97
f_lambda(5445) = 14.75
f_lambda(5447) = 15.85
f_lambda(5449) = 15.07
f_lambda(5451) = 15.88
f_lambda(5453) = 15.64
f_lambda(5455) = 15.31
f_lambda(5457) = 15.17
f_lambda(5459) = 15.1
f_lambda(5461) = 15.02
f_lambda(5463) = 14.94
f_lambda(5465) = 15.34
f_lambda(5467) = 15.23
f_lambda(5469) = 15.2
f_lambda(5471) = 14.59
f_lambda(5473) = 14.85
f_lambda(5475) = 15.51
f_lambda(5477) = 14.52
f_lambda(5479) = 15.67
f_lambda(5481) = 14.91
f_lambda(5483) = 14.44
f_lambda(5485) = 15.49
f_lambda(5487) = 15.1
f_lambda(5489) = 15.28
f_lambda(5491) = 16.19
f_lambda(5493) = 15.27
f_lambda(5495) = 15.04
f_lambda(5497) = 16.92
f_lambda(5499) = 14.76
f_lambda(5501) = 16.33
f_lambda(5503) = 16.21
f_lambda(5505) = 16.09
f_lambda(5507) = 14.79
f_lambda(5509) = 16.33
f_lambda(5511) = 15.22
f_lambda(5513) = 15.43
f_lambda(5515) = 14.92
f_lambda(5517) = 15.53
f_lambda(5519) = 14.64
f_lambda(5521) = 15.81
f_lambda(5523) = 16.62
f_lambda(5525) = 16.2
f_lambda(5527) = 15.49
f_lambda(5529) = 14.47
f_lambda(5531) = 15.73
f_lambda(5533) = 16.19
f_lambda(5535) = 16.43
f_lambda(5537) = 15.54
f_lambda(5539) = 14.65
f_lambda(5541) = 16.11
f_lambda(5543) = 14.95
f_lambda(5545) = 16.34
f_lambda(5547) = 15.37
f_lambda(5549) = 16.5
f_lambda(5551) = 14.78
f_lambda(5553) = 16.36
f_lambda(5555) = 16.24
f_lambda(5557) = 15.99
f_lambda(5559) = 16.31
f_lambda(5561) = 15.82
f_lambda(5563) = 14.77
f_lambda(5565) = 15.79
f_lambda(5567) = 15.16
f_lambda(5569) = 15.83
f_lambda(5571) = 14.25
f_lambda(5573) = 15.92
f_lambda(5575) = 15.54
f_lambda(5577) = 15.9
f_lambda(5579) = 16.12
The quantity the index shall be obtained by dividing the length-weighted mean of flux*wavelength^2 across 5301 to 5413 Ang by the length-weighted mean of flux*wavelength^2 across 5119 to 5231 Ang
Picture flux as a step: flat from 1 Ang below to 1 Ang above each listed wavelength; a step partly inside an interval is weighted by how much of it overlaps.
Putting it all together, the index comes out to 1.33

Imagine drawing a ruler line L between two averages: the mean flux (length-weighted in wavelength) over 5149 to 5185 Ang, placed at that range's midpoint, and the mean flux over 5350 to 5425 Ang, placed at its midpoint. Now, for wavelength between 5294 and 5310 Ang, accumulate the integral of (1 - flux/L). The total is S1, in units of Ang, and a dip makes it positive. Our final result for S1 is -2.1 Ang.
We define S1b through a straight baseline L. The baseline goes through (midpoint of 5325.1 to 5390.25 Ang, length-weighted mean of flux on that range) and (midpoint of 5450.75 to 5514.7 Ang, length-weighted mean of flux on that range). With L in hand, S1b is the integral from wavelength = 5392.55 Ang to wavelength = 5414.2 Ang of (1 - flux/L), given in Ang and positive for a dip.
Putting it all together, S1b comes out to 1.0 Ang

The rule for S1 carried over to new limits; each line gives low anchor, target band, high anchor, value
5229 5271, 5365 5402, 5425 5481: -1.7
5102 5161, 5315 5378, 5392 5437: -3.8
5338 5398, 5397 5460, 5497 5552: 1.0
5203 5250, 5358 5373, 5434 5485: -1.4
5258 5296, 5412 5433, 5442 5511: -1.2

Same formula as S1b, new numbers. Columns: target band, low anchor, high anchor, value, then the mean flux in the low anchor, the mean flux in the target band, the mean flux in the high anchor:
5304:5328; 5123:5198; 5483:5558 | -4.62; 12.1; 16.2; 15.6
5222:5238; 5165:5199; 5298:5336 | -1.27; 11.5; 14.1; 15.9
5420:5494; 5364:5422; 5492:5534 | 0.98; 15.6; 15.4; 15.6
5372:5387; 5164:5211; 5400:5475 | -1.52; 11.8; 16.1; 15.5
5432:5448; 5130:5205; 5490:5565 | -0.66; 12.2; 15.4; 15.7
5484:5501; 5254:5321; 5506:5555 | -0.01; 15.2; 15.6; 15.6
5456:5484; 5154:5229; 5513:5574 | -0.15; 12.4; 15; 15.6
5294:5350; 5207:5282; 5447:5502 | -4.83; 14.1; 15.7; 15.3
